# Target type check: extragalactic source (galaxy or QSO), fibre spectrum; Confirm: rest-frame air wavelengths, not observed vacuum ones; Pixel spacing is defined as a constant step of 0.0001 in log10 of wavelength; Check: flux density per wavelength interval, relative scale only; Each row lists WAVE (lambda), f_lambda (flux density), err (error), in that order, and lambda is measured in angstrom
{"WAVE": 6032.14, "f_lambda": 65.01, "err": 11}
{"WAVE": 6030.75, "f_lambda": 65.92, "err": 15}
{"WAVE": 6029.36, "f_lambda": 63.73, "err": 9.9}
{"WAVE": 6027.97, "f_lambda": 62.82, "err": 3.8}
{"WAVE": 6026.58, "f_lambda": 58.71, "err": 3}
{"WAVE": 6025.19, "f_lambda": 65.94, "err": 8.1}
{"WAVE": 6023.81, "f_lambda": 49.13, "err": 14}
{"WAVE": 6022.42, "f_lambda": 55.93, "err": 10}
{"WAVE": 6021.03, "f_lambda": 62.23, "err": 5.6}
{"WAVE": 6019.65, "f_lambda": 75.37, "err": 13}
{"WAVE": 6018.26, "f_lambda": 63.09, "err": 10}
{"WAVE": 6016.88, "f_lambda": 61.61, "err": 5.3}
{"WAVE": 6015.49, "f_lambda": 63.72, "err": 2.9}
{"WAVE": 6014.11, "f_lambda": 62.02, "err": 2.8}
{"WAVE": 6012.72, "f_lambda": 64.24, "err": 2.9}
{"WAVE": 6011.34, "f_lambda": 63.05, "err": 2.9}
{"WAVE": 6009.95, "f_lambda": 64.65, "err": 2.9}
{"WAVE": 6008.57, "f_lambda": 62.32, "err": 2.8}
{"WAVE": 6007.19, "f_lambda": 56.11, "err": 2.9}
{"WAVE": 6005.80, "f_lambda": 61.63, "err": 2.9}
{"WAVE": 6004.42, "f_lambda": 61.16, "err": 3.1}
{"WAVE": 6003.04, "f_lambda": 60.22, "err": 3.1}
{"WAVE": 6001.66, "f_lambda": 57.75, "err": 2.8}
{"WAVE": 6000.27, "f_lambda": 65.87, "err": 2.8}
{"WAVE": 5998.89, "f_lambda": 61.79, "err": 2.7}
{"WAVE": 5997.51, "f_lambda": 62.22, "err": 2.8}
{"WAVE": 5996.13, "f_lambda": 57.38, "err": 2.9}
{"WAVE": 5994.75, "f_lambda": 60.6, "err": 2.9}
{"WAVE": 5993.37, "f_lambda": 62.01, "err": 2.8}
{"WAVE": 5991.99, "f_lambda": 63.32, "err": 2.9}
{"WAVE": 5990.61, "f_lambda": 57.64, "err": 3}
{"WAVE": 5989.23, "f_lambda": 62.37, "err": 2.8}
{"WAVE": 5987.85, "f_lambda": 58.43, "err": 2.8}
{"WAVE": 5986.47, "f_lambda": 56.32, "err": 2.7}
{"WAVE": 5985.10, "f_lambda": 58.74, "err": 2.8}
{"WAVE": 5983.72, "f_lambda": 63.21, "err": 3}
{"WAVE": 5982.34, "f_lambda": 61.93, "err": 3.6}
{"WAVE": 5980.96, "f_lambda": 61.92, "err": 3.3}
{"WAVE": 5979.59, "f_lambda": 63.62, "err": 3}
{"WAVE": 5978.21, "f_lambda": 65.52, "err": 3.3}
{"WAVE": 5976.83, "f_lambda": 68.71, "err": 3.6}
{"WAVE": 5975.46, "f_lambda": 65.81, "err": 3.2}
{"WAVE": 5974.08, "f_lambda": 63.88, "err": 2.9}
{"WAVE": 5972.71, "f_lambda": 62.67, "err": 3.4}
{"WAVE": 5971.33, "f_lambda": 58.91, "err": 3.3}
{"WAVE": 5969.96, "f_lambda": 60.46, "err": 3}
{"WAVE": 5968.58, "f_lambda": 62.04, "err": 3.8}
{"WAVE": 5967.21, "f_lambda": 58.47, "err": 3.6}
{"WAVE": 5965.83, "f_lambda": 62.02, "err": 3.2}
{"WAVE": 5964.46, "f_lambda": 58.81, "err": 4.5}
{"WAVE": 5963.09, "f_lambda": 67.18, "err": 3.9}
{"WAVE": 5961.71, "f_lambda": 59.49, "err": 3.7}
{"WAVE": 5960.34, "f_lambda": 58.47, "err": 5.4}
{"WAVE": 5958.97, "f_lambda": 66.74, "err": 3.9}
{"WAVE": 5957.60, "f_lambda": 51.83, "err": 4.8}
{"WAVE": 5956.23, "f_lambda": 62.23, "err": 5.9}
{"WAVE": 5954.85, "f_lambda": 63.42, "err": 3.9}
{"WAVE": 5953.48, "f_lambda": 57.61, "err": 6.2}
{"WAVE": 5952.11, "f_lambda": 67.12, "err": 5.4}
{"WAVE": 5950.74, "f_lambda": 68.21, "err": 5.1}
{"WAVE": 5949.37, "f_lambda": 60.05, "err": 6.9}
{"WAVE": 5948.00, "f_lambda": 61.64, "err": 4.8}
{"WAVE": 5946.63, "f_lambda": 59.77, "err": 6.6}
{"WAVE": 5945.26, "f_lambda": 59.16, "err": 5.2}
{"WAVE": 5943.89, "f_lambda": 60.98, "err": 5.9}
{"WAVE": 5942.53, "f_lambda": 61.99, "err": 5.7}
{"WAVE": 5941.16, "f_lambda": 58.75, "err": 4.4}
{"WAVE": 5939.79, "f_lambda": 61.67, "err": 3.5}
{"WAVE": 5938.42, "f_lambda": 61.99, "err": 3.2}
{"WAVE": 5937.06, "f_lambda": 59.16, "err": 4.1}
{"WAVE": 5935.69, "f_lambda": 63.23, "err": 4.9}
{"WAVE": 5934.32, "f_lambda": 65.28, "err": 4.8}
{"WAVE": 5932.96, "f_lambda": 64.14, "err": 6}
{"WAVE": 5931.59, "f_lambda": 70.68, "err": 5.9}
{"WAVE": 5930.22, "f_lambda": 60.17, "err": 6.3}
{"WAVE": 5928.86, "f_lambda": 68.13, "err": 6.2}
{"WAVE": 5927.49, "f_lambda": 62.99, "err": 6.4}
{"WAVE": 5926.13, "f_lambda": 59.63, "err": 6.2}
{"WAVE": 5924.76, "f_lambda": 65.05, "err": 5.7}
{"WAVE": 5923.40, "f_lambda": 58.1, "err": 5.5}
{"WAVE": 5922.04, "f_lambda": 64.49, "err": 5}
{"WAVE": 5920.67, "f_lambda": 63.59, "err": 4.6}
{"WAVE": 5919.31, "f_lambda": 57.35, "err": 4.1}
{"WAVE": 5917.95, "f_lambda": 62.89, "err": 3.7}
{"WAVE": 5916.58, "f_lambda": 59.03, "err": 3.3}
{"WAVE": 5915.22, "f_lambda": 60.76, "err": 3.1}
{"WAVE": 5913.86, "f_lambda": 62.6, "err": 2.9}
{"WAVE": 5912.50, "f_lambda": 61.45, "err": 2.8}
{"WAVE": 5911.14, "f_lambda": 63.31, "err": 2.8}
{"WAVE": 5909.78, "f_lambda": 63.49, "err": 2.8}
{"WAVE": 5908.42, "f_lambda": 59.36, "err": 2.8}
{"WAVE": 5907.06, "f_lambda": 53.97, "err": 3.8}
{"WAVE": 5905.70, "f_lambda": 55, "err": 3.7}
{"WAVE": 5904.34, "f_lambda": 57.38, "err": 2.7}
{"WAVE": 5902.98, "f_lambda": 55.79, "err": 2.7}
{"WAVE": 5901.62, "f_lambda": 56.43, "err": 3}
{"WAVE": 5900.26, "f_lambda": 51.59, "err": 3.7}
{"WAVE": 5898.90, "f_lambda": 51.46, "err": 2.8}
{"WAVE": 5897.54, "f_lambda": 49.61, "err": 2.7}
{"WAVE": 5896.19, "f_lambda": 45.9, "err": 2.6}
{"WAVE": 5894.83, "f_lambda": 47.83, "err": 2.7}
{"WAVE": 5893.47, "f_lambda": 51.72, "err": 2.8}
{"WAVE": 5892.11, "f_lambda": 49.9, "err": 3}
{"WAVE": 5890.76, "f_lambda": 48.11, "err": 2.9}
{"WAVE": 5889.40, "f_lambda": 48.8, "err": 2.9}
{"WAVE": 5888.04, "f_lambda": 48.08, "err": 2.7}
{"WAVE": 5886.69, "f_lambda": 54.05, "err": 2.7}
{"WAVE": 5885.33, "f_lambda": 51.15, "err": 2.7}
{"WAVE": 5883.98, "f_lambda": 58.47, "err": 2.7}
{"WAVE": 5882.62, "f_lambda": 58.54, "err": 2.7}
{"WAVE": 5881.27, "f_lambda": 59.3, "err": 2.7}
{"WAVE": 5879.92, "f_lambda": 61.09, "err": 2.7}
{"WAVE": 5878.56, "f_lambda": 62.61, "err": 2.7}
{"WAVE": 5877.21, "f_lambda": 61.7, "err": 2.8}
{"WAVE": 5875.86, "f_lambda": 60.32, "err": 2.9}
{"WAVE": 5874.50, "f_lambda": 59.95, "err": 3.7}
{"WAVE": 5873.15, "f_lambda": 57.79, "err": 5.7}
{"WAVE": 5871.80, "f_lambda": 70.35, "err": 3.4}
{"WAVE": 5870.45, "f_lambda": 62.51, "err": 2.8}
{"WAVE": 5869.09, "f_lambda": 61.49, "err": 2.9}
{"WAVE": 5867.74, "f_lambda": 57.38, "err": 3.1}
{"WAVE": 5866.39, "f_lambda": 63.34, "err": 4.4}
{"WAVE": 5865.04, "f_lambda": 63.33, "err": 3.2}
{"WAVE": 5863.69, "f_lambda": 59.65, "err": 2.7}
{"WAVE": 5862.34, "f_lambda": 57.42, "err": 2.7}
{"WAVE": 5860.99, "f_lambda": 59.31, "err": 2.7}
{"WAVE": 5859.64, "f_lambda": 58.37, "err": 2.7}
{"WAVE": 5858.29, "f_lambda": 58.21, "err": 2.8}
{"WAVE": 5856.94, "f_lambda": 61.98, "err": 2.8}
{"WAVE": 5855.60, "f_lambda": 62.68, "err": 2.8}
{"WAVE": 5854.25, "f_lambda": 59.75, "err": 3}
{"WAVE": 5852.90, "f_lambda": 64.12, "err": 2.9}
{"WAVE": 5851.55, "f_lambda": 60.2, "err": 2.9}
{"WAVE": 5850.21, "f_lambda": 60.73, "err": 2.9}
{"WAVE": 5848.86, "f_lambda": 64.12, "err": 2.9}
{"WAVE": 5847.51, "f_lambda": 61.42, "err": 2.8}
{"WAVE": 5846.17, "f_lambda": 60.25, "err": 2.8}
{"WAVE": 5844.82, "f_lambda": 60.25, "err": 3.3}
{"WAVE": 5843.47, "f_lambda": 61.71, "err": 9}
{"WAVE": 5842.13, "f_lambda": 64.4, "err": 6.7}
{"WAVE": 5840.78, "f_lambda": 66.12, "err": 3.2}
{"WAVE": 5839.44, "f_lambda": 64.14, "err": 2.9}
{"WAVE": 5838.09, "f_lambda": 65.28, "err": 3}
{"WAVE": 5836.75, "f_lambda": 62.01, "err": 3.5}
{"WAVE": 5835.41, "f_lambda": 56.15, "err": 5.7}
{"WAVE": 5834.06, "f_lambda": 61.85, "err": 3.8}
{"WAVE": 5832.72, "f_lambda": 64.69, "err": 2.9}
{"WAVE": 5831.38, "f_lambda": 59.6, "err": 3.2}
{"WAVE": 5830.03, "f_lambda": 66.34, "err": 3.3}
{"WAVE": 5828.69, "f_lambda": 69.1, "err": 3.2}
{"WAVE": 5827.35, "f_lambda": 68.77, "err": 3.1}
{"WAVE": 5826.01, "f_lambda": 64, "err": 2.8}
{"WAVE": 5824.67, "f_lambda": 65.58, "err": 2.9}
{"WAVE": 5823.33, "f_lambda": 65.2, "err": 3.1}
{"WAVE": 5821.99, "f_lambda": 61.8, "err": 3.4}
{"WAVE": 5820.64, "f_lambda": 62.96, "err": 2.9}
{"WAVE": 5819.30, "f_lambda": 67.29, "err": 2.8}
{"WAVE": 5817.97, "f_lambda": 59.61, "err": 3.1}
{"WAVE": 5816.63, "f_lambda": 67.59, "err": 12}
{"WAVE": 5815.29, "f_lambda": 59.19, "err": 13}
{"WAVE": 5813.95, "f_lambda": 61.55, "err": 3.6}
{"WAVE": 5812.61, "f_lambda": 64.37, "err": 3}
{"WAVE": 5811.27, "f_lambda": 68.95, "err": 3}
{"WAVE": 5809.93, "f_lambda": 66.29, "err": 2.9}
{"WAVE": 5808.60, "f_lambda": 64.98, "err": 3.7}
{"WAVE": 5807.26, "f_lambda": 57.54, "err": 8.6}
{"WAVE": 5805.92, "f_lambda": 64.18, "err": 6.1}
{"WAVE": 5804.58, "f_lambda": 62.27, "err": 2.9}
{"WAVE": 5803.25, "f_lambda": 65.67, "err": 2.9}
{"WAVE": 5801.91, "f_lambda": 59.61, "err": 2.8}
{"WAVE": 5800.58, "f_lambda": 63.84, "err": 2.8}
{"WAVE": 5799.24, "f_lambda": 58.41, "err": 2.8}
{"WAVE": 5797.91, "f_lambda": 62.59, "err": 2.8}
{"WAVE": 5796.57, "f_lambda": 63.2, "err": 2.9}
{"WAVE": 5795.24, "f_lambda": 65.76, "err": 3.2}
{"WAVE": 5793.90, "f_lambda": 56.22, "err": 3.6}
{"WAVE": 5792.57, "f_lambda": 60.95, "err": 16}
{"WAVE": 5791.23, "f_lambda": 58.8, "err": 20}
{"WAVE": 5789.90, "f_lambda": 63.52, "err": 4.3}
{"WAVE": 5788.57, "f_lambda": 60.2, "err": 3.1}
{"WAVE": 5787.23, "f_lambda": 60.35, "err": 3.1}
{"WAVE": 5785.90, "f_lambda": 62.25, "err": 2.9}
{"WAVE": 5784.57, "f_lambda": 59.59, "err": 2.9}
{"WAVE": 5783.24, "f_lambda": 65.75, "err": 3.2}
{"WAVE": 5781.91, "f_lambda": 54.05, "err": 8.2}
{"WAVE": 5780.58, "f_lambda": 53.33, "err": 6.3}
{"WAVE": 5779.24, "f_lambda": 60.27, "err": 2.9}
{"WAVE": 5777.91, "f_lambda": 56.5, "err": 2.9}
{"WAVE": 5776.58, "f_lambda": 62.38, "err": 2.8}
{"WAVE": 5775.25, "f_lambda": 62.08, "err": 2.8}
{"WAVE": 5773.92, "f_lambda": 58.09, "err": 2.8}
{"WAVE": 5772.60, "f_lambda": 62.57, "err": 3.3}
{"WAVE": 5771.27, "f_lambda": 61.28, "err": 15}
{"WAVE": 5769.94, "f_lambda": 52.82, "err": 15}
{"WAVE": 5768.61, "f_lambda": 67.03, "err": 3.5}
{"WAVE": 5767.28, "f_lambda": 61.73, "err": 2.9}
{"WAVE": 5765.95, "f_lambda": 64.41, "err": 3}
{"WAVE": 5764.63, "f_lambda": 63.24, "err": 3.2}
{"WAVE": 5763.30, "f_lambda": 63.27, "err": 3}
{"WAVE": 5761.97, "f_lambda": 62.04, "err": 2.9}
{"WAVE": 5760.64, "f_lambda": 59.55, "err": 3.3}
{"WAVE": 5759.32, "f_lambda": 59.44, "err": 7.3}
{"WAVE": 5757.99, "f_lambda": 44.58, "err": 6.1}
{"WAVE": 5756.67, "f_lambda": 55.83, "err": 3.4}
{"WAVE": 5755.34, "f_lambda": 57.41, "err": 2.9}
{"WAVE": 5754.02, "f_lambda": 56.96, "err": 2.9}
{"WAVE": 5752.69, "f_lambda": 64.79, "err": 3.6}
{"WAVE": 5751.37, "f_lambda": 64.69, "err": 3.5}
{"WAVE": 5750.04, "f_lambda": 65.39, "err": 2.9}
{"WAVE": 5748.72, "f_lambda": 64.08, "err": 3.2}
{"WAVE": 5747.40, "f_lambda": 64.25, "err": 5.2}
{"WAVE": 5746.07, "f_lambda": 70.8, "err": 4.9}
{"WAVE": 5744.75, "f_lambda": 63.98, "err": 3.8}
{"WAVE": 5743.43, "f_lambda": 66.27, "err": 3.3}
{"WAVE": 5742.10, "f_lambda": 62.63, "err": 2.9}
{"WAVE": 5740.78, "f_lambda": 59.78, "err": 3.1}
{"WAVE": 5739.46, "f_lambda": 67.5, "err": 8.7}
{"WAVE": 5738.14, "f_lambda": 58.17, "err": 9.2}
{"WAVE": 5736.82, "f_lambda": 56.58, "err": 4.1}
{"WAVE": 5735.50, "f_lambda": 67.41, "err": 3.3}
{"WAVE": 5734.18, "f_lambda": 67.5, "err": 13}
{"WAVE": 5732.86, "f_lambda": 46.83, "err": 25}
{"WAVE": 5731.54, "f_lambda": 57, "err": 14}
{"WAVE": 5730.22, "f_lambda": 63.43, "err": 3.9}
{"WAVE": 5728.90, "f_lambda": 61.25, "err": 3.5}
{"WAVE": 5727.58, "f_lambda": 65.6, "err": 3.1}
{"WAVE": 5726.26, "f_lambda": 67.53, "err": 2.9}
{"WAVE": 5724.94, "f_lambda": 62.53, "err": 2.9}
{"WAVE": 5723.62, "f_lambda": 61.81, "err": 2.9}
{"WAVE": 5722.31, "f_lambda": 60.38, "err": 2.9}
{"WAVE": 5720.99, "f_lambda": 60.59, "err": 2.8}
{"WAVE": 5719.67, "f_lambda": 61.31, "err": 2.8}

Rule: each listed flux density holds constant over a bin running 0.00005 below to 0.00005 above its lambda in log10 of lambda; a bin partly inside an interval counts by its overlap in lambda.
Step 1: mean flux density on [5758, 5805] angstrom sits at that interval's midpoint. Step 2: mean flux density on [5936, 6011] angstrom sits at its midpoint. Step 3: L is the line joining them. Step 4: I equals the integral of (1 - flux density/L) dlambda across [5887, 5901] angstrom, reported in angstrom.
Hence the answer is 2.7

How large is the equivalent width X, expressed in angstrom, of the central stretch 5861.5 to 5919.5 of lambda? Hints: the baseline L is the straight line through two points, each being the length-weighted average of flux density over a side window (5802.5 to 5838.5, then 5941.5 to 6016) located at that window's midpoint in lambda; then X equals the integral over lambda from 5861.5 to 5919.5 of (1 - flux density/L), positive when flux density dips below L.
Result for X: 5.1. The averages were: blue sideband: 63.8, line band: 57.3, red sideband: 61.6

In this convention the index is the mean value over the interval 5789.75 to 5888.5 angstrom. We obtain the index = 61.8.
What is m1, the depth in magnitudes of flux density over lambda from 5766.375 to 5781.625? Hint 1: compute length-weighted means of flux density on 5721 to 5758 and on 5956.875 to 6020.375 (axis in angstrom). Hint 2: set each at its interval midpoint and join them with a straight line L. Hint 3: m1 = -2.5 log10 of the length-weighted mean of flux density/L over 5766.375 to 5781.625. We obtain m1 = 0.04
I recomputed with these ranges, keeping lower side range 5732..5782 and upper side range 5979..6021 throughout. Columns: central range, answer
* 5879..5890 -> 1.1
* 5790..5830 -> -1.5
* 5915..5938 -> -0.4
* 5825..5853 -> -0.9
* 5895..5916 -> 1.7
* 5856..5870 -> 0.3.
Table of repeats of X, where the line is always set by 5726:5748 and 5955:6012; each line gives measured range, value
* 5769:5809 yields 1.1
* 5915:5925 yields 0.1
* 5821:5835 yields -0.5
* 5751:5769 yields 0.7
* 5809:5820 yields -0.4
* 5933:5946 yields 0.0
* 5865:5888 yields 0.8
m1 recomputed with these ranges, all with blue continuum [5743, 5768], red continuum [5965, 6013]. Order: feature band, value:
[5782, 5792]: 0.01 mag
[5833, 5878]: 0.00 mag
